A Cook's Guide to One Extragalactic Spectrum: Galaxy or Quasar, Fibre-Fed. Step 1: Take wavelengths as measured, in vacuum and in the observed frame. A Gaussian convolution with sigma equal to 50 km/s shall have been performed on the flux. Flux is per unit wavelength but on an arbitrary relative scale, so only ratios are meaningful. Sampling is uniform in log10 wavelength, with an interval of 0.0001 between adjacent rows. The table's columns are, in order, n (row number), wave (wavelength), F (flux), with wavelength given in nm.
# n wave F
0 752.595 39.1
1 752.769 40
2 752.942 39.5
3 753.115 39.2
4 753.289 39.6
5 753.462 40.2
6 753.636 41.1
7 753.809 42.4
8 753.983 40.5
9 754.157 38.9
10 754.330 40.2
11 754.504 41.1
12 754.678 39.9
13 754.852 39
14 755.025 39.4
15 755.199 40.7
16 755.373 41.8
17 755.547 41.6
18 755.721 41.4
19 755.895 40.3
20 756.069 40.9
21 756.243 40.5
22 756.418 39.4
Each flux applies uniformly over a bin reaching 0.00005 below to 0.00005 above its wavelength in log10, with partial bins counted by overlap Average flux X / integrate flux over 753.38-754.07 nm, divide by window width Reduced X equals 41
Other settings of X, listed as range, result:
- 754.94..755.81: 41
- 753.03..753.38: 39.4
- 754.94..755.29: 40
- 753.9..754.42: 39.9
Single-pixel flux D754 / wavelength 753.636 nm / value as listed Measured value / 41.1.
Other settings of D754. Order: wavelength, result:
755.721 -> 41.4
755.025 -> 39.4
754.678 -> 39.9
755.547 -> 41.6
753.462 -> 40.2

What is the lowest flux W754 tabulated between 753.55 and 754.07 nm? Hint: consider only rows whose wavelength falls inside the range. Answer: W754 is 40.5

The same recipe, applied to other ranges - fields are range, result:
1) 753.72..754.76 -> 38.9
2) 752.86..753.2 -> 39.2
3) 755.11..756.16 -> 40.3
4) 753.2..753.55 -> 39.6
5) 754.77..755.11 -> 39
